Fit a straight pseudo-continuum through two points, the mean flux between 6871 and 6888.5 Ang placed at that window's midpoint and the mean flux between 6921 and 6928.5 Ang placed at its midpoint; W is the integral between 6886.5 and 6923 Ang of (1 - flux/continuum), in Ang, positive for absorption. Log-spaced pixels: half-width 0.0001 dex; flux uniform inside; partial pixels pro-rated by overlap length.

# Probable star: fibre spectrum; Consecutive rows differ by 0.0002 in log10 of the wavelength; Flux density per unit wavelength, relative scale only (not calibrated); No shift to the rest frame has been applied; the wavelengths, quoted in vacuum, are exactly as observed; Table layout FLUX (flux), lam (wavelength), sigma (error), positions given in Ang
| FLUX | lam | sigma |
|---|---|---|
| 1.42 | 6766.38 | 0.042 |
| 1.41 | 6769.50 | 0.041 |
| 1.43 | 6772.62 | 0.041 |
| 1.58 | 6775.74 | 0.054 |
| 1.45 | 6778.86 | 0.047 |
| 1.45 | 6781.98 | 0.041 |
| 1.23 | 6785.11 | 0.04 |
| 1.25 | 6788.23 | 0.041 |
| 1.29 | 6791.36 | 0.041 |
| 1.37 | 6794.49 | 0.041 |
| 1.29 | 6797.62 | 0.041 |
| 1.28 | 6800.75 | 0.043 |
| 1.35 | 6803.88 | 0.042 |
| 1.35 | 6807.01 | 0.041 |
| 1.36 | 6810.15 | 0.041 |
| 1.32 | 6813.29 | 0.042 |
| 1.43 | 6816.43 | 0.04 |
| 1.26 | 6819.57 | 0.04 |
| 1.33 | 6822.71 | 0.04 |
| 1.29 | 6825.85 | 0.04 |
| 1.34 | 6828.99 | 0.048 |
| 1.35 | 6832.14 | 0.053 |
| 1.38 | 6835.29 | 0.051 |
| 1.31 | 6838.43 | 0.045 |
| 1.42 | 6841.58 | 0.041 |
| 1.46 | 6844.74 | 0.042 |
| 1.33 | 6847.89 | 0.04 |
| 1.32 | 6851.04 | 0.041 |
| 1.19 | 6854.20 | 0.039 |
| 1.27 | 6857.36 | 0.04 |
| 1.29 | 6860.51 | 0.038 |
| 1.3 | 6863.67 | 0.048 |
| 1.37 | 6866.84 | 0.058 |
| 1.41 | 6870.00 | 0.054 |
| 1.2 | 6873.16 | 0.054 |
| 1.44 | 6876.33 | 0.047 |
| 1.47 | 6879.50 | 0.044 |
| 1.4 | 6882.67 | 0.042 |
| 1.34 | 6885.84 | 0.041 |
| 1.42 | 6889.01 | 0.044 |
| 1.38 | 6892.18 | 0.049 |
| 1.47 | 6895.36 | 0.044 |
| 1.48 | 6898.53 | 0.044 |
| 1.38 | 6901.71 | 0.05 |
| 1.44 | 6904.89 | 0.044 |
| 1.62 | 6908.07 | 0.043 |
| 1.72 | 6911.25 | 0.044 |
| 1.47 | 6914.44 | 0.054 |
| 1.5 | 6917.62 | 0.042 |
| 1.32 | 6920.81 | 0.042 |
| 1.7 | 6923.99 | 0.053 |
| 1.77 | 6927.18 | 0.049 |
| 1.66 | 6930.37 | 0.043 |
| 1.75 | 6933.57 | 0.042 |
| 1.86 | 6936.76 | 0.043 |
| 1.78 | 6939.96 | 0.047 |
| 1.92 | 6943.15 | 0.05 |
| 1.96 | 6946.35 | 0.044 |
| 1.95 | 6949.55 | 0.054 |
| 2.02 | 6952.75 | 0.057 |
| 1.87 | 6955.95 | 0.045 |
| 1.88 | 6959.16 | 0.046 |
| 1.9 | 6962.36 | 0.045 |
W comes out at 1.4 Ang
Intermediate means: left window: 1.37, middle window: 1.47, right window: 1.66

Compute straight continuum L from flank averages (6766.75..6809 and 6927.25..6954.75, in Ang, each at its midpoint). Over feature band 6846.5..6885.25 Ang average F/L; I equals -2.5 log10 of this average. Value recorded 0.21 mag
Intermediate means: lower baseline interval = 1.37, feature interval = 1.33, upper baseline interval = 1.86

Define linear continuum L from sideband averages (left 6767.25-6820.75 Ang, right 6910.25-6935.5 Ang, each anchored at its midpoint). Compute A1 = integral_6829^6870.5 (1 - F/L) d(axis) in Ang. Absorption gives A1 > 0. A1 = 3.7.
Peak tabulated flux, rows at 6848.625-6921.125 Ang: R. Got 1.72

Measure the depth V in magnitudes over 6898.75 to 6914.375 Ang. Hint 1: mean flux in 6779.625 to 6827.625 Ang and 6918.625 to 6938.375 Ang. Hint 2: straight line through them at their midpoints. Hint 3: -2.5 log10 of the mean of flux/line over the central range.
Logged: 0.058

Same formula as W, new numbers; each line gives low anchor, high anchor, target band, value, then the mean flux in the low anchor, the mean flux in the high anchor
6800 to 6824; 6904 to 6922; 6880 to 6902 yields 1.0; 1.34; 1.52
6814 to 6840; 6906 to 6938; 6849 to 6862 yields 1.4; 1.34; 1.63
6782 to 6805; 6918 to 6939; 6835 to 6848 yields 0.4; 1.3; 1.67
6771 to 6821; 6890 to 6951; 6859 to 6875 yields 2.1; 1.36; 1.64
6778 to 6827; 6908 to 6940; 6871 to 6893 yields 2.2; 1.33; 1.65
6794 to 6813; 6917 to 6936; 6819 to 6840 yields 1.0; 1.33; 1.63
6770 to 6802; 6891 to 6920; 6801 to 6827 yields 1.1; 1.36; 1.49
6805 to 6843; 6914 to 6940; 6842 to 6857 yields 1.0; 1.34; 1.65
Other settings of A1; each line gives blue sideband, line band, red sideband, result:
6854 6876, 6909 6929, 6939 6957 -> 1.46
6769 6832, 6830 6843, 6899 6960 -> 0.79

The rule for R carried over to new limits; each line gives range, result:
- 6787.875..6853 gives 1.46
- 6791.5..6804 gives 1.37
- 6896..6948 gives 1.96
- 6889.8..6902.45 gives 1.48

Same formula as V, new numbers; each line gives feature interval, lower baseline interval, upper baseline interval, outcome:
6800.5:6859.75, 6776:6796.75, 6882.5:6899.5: 0.035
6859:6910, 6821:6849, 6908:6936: 0.078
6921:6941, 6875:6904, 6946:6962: 0.018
